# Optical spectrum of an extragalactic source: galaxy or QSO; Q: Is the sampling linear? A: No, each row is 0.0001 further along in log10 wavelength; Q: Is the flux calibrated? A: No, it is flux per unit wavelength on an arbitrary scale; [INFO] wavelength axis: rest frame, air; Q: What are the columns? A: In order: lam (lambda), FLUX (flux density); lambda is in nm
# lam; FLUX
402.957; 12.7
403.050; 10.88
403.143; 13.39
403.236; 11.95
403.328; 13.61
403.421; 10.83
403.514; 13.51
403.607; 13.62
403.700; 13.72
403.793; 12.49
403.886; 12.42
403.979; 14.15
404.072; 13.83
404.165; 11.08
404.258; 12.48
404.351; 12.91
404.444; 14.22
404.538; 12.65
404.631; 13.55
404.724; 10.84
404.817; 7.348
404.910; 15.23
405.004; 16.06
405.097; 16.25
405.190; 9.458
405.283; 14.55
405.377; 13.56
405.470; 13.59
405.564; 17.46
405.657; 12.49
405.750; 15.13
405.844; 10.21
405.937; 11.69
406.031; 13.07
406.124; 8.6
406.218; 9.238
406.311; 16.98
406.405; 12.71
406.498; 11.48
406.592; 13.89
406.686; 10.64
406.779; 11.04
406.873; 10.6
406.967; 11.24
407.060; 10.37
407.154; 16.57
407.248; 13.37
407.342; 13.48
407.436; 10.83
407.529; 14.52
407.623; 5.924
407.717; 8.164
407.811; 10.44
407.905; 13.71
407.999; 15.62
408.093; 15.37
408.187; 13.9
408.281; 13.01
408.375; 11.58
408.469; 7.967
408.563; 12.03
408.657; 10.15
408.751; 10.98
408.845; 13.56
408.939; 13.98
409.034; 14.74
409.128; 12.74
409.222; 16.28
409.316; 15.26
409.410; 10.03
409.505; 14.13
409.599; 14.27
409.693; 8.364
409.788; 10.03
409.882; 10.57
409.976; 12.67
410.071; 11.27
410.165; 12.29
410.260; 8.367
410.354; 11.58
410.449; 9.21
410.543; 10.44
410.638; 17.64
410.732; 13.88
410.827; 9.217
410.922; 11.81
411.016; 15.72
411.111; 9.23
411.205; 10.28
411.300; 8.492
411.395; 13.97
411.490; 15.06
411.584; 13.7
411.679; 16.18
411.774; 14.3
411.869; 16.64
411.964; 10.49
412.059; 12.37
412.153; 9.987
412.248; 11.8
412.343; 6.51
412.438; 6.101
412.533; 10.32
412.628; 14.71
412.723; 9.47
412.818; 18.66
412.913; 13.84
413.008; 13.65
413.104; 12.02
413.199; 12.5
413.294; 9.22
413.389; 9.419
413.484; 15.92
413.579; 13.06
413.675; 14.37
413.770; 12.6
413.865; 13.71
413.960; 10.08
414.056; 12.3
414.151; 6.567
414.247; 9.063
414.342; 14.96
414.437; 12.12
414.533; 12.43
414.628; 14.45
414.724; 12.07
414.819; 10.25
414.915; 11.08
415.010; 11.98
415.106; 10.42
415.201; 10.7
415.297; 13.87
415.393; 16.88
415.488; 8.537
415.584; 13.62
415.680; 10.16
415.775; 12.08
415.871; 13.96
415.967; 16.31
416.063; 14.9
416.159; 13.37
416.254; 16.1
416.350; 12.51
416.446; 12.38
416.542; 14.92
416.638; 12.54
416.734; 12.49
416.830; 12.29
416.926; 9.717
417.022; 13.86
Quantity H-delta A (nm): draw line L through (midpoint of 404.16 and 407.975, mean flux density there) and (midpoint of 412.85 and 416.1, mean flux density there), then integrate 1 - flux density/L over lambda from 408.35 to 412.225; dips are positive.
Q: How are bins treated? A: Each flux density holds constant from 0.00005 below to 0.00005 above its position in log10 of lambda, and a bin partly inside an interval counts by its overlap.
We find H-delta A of 0.046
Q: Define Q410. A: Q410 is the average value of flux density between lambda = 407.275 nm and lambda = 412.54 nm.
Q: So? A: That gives 12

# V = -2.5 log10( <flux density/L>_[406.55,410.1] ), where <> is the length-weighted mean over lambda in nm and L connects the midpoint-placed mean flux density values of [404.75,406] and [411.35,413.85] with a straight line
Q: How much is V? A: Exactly 0.068 mag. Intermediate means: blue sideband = 13.3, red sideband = 12.6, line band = 12.2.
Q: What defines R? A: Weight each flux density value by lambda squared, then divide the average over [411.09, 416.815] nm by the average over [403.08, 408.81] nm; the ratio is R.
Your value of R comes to 1.03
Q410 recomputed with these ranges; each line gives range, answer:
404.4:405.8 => 13.5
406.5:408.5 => 12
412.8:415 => 12.3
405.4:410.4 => 12.2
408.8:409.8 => 13.1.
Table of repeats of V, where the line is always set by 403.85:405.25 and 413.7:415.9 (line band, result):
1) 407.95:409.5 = -0.04 mag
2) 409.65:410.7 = 0.11 mag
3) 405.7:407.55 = 0.04 mag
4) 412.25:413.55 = 0.03 mag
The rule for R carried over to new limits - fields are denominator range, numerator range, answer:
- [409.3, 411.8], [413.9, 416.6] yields 1.05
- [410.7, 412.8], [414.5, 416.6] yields 1.10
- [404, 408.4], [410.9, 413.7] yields 1.01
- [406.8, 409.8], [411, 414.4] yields 1.01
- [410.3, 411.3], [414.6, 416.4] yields 1.12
